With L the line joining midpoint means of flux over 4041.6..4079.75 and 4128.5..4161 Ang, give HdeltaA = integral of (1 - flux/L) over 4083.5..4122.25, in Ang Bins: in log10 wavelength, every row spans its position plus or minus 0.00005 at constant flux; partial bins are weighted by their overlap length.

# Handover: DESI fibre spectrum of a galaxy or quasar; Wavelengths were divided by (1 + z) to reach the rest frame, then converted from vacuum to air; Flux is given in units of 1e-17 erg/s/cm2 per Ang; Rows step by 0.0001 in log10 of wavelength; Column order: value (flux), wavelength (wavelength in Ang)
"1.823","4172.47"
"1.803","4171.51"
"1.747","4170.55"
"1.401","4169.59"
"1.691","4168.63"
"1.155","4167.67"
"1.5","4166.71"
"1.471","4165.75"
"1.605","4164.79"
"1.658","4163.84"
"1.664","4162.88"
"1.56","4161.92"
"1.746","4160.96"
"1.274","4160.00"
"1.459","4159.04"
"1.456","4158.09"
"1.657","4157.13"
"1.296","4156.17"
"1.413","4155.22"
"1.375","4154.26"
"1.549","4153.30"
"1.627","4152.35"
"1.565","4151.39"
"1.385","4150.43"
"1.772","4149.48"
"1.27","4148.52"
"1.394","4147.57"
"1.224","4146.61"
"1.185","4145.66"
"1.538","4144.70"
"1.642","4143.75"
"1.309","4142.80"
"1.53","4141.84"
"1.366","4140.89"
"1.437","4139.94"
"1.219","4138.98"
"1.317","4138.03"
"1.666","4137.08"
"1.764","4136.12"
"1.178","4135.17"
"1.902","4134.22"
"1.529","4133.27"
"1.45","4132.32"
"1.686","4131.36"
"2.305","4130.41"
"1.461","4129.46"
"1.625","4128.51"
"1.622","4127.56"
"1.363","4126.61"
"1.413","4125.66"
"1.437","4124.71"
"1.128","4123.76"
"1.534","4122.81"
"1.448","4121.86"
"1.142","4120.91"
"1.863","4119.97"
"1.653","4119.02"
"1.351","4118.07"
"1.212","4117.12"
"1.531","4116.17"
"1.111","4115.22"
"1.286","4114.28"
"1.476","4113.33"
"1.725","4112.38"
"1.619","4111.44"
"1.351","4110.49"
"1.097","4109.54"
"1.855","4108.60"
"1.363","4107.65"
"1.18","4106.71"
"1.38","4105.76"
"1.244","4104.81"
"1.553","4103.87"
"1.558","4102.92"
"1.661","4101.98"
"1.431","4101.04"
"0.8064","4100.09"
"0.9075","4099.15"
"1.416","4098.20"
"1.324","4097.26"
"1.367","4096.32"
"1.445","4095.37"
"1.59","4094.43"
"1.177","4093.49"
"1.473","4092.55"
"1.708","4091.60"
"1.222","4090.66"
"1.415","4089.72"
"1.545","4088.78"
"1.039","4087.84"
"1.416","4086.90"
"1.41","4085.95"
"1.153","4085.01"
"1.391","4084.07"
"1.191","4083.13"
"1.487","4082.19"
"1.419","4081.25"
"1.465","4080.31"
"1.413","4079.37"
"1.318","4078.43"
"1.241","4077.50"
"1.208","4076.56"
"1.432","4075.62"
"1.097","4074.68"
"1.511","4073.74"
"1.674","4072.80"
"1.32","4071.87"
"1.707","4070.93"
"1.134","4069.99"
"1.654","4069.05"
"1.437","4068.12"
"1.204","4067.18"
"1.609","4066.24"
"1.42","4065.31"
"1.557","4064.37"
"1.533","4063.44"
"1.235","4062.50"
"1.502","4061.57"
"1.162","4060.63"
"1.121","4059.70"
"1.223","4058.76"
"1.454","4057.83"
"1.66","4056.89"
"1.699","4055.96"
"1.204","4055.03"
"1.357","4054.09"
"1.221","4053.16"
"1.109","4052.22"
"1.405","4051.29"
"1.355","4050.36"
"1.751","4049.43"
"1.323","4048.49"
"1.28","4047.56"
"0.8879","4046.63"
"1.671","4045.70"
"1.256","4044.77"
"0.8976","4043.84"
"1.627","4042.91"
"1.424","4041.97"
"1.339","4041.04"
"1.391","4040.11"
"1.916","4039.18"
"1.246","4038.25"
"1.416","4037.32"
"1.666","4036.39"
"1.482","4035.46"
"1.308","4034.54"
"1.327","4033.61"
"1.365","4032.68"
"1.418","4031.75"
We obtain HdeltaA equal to 1.3 Ang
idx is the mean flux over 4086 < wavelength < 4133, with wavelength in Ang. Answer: 1.43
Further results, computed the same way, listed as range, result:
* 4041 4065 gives 1.36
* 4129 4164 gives 1.51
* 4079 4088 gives 1.35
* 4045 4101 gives 1.36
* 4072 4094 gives 1.37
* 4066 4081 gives 1.4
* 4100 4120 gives 1.42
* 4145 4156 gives 1.43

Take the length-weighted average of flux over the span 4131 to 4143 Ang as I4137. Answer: 1.49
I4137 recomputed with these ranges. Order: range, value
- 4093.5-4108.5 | 1.36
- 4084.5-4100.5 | 1.32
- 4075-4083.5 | 1.35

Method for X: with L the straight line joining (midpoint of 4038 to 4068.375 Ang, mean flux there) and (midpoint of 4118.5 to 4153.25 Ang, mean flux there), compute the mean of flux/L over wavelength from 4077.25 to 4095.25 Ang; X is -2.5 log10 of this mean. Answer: 0.039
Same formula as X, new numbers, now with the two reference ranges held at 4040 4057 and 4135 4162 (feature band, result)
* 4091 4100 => 0.04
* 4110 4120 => -0.02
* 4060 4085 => -0.01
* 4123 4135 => -0.09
